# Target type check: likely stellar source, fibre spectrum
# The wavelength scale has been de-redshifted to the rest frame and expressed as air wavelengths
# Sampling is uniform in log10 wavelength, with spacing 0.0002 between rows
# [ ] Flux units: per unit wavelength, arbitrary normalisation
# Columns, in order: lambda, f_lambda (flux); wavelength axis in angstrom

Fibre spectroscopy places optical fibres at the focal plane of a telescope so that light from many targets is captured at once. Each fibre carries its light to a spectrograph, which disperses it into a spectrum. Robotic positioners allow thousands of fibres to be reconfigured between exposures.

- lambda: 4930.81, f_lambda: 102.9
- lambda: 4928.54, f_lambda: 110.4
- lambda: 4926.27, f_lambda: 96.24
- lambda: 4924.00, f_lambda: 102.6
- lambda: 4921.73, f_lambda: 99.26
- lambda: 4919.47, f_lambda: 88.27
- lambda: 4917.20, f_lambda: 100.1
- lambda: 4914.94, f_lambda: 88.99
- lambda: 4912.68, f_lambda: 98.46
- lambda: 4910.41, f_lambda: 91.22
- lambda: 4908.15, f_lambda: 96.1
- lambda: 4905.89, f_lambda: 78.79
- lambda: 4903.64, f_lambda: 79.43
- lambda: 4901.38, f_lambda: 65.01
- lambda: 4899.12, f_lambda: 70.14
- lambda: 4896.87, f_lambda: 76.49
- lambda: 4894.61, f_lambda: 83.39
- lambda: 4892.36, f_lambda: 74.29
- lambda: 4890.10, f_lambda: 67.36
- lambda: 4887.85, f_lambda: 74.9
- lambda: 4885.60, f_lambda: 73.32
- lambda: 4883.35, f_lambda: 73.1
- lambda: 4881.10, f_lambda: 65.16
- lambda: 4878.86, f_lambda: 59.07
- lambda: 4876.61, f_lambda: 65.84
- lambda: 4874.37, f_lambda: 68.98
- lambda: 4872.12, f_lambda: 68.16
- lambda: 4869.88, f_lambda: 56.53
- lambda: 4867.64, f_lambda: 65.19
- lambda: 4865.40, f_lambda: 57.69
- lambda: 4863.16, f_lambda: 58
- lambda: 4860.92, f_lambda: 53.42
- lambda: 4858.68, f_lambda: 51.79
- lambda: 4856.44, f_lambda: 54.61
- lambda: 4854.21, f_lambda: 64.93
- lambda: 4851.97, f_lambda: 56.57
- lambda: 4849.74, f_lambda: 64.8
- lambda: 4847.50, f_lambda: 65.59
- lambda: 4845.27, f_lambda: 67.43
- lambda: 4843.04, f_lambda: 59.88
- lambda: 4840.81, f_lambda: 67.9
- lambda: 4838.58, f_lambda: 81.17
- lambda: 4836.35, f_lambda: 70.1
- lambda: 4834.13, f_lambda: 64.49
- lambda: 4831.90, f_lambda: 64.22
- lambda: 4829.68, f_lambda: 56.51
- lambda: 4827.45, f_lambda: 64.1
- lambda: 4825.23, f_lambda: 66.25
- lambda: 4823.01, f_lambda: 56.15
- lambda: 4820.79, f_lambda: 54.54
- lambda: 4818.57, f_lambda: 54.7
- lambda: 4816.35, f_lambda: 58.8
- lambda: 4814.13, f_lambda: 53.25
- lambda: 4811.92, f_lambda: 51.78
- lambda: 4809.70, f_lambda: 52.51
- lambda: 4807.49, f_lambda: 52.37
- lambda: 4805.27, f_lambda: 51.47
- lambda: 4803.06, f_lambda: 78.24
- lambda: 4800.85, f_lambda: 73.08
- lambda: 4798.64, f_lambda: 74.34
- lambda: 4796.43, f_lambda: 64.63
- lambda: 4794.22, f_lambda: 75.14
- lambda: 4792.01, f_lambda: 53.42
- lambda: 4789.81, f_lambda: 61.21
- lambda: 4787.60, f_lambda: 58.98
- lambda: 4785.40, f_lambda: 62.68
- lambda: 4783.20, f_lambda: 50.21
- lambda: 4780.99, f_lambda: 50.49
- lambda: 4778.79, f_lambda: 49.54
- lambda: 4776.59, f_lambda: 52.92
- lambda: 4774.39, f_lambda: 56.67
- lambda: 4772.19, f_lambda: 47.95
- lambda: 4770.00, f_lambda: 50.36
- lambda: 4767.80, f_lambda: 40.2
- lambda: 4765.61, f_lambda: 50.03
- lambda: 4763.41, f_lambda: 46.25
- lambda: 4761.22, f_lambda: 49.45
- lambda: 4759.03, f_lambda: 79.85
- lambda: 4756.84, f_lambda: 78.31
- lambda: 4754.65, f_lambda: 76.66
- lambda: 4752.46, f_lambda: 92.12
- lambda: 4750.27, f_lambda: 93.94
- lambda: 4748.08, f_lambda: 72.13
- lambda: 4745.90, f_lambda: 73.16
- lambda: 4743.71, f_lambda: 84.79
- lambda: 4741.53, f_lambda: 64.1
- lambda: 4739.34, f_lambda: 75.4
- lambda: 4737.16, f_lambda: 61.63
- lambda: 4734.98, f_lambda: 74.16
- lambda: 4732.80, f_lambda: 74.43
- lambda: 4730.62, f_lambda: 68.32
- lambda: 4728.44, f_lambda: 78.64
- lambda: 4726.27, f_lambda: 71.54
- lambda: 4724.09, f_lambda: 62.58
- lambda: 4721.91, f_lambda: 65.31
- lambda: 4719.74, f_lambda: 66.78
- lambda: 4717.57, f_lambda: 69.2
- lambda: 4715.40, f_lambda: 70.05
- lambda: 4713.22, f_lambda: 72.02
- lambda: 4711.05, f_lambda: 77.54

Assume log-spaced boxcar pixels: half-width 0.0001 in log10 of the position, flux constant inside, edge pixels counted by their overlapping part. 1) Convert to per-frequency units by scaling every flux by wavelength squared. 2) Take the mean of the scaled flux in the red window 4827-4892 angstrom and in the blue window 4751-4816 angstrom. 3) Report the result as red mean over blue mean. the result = 1.11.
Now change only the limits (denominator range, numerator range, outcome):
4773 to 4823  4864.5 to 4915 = 1.31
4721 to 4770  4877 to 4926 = 1.25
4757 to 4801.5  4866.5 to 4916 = 1.35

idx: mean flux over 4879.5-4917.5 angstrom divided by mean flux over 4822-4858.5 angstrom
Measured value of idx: 1.2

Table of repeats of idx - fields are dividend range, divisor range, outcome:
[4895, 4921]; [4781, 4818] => 1.41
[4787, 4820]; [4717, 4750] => 0.85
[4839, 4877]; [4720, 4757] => 0.83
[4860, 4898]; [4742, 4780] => 1.05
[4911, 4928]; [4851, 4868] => 1.68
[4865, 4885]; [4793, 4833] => 1.06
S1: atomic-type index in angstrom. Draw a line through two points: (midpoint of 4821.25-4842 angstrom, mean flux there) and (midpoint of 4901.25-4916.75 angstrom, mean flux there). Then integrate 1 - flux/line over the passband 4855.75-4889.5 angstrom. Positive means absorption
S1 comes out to 6.1 angstrom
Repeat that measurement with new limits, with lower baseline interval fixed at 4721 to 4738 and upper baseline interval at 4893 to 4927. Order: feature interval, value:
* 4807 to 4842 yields 8.1 angstrom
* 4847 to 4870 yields 6.5 angstrom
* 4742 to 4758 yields -2.0 angstrom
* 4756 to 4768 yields 2.4 angstrom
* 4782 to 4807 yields 4.1 angstrom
